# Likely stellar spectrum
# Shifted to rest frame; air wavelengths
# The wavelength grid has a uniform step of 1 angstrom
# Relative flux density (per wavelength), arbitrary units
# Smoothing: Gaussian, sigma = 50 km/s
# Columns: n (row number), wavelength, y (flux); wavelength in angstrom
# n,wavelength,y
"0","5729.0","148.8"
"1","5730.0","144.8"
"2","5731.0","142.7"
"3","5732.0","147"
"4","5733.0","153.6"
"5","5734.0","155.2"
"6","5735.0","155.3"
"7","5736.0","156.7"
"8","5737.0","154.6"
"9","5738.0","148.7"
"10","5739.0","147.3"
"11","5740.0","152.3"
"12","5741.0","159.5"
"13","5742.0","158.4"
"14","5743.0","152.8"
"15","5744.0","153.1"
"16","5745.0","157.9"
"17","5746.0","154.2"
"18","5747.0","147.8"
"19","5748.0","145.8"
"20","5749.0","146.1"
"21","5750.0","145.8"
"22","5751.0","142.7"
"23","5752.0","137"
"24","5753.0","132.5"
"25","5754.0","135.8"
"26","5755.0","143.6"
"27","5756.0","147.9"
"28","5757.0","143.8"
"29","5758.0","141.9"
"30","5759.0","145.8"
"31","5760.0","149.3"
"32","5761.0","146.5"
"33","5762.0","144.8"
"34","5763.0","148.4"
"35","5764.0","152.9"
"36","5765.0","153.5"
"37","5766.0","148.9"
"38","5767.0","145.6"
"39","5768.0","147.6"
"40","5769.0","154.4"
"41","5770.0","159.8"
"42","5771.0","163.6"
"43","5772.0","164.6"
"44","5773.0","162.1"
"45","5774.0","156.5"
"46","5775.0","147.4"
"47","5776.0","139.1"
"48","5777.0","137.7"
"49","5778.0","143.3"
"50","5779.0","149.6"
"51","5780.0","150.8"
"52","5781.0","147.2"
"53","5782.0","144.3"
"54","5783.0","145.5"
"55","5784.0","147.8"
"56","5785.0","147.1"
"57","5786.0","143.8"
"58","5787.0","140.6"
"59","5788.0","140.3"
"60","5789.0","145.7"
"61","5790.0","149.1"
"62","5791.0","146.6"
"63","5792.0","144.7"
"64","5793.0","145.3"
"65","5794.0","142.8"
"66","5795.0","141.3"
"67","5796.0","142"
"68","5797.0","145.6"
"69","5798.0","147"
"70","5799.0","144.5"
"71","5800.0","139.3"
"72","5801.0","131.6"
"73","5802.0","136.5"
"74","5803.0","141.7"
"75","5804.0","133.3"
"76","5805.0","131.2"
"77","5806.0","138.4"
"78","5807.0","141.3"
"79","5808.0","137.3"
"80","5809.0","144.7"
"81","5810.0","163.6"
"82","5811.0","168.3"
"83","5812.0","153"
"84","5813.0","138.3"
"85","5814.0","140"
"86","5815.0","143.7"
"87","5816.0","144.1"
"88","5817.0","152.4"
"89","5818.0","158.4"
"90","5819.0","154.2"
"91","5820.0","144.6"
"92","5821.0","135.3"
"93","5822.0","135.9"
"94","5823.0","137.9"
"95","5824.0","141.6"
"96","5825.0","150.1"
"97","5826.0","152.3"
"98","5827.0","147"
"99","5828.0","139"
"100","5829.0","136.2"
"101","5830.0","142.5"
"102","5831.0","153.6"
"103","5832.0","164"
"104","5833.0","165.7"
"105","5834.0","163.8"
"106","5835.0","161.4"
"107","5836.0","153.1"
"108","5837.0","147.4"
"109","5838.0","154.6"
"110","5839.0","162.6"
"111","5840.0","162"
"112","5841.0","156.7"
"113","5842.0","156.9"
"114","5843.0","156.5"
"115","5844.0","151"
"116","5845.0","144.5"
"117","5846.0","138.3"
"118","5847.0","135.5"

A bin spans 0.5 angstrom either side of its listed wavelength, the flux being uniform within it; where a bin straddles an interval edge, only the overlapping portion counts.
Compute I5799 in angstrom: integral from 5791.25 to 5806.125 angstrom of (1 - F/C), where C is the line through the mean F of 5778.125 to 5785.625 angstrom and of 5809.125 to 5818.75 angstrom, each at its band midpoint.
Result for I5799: 0.9 angstrom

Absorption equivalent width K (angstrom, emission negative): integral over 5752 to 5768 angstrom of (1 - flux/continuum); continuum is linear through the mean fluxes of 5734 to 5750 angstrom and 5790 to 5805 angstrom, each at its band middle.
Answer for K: 0.4 angstrom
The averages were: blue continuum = 153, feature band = 145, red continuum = 141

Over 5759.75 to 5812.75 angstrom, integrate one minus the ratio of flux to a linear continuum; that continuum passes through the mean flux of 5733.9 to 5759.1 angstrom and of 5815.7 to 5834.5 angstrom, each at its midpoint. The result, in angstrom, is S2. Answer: 0.6 angstrom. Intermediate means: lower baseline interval 148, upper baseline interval 148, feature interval 147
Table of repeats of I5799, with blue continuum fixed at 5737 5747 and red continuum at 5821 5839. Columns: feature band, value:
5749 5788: 1.3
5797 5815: 0.9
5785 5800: 0.7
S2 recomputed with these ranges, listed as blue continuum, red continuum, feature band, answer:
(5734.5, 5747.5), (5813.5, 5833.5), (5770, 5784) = 0.0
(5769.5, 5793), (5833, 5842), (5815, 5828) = 0.8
